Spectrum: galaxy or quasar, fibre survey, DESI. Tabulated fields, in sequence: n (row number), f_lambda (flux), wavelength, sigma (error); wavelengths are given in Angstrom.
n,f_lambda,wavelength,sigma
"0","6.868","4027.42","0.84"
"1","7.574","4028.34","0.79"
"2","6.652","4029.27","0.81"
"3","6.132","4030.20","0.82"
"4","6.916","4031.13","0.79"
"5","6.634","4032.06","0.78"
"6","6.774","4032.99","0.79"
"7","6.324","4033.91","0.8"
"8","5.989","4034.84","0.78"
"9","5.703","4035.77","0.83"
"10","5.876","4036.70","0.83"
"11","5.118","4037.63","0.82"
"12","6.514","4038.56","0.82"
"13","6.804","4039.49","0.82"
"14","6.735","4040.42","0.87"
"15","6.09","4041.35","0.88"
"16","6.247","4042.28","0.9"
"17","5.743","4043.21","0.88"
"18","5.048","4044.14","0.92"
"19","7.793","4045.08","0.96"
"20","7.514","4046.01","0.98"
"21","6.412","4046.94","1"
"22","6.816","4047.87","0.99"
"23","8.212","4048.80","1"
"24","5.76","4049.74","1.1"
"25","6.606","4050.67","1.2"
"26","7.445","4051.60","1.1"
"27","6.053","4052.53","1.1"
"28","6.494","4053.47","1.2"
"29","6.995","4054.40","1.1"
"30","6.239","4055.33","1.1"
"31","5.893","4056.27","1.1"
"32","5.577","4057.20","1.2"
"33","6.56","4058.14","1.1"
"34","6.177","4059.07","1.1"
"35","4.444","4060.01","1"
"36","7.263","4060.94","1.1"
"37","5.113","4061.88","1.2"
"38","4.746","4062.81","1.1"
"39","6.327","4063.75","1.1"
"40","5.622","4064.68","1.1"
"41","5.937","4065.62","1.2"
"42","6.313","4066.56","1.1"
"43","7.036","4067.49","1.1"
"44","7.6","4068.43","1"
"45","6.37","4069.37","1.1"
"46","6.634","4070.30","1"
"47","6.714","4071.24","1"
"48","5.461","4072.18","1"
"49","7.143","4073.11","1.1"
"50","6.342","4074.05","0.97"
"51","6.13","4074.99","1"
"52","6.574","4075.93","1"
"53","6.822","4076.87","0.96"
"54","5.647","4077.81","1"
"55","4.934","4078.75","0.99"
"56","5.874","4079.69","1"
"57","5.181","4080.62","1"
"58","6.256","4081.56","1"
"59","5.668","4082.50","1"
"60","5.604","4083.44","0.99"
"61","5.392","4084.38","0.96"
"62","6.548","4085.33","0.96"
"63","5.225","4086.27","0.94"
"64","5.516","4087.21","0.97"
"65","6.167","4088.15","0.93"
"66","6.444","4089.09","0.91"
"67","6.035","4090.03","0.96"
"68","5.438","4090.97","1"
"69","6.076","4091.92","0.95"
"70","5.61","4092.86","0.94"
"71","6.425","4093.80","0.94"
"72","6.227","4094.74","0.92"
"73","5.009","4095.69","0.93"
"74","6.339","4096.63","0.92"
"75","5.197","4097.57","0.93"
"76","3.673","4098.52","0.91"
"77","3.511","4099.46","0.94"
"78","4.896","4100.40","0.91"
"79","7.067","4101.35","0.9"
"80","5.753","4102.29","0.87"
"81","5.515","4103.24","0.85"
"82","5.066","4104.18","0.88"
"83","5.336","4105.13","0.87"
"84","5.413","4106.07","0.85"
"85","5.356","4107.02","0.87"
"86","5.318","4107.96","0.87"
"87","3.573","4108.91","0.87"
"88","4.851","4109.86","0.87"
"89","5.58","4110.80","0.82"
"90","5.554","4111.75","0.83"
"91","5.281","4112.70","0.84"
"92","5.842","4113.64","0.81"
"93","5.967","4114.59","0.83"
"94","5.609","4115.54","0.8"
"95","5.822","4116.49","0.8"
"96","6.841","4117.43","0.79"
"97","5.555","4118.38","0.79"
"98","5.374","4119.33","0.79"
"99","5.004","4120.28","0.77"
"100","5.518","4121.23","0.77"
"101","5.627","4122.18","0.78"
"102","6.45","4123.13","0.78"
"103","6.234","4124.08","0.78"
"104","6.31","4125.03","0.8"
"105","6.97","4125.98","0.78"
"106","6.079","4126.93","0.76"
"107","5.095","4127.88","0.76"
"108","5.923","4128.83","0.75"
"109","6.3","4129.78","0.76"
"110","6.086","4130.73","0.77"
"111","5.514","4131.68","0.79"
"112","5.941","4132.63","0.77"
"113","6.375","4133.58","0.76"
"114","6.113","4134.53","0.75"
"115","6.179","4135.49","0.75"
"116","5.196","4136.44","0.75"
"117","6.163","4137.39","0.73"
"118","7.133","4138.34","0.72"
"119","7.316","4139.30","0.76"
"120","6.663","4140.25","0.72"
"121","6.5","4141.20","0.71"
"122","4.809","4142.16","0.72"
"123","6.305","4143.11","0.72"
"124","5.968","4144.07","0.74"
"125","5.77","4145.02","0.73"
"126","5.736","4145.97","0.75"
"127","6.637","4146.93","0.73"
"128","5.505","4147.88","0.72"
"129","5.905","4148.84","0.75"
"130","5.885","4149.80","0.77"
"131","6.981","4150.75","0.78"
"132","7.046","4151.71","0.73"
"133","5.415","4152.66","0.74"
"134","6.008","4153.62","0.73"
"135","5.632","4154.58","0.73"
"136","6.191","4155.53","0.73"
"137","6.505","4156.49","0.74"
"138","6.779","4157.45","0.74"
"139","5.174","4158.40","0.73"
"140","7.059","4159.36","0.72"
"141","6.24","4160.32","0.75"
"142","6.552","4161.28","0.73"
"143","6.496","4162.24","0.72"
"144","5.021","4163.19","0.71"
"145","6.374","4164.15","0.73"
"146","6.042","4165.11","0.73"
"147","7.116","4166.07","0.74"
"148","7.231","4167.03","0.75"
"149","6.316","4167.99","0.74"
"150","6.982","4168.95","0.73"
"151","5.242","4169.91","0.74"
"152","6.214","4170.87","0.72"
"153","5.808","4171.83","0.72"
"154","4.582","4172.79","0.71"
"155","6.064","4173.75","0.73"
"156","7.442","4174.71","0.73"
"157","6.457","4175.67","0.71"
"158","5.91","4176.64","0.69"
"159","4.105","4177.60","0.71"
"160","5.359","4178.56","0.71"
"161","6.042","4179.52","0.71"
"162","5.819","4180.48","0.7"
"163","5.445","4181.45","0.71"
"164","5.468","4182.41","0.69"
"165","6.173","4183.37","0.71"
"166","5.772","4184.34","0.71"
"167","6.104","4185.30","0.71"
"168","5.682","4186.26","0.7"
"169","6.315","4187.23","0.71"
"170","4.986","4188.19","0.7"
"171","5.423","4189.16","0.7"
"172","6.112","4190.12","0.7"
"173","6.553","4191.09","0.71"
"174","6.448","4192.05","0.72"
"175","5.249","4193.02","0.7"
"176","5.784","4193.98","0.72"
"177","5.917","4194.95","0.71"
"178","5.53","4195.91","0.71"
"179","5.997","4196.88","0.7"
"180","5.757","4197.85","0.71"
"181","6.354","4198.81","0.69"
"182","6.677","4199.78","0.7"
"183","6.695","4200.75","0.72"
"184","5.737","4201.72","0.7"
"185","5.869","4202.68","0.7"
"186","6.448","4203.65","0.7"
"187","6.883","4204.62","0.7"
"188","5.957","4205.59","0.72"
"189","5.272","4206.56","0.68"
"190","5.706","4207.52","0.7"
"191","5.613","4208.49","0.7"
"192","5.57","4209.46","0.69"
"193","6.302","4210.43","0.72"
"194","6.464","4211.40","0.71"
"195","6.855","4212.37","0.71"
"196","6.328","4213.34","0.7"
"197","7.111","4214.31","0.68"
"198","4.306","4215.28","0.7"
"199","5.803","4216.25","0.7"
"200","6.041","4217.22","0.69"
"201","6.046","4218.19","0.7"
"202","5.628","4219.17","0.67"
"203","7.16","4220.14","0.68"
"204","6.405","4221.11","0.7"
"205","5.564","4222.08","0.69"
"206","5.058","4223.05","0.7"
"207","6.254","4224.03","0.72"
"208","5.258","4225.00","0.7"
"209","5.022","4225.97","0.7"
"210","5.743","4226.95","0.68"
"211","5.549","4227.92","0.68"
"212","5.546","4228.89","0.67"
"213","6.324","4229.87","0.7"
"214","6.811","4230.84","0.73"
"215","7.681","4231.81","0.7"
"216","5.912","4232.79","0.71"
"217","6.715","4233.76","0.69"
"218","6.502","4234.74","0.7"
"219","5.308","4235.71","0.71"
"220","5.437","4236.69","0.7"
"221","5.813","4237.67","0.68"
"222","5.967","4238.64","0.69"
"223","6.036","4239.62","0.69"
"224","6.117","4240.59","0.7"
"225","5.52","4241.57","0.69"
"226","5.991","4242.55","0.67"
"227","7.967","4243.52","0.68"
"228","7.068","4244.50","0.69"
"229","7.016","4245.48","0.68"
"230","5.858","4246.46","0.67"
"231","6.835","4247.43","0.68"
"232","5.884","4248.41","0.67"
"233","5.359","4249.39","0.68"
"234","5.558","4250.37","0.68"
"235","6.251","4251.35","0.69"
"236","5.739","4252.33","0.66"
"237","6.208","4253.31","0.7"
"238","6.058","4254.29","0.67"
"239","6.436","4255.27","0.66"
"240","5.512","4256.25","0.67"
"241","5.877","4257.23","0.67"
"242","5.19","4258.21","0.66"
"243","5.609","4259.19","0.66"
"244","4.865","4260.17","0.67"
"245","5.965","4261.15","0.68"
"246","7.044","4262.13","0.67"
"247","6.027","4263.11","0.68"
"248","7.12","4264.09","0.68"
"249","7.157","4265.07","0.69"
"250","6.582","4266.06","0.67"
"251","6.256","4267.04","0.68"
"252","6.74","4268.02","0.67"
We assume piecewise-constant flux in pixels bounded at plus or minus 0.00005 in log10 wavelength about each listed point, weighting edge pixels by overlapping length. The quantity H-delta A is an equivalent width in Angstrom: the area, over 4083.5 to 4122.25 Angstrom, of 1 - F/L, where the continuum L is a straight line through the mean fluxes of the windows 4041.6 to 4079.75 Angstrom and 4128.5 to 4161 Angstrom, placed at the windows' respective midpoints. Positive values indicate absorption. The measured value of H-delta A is 4.4 Angstrom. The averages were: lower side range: 6.31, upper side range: 6.15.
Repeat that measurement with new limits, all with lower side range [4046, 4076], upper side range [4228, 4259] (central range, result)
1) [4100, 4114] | 2.10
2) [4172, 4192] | 1.30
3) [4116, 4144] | 1.01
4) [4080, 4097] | 1.31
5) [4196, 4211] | 0.33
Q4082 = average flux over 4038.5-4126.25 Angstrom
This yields 5.95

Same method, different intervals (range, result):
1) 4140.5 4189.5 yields 6.02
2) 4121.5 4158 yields 6.13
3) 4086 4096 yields 5.86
